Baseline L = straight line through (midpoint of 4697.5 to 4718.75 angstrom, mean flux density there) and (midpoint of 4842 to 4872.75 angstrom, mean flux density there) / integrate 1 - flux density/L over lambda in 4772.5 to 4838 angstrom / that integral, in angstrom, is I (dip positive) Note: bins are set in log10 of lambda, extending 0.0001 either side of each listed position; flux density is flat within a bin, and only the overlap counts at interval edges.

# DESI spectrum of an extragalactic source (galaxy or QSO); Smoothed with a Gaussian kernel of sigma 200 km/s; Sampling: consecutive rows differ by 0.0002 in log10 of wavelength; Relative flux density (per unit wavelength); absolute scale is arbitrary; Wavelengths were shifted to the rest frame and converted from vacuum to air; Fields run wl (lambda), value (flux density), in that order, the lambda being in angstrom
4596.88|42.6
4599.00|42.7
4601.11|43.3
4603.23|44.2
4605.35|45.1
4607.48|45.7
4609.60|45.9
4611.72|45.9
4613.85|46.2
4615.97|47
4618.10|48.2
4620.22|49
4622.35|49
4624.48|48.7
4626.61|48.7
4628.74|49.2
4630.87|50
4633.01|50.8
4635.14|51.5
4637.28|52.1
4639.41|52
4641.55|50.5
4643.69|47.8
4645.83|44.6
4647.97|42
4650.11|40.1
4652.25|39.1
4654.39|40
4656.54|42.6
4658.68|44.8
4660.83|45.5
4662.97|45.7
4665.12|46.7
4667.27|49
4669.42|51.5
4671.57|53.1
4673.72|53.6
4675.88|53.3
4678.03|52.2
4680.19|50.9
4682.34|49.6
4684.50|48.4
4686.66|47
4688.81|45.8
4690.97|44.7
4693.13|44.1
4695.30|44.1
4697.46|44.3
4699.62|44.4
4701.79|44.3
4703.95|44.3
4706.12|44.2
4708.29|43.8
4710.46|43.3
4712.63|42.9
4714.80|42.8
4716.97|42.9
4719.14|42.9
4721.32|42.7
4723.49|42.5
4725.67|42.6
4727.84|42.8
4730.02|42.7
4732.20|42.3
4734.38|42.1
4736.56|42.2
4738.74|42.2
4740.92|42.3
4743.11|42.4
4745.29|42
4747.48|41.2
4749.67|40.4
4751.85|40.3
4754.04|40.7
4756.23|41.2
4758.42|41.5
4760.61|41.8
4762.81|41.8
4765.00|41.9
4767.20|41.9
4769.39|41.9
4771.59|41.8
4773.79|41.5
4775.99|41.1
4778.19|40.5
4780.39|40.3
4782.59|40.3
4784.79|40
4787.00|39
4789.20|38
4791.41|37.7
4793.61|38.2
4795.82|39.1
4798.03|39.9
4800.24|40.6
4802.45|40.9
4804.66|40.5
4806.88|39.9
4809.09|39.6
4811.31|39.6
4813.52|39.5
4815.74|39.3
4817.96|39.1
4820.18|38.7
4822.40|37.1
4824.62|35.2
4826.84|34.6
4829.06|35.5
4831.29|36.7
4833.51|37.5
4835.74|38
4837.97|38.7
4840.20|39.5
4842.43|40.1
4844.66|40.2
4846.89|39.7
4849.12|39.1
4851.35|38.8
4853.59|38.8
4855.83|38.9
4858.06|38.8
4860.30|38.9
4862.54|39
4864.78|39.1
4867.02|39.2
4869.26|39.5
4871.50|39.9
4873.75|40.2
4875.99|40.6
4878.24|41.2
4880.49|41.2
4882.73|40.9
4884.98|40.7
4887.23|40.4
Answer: 3.1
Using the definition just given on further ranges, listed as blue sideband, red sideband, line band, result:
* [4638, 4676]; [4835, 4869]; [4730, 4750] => 0.7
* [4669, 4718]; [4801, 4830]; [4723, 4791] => 1.7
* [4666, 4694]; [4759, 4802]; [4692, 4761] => 4.0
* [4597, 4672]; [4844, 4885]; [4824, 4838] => 1.5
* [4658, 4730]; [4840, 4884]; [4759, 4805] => 2.5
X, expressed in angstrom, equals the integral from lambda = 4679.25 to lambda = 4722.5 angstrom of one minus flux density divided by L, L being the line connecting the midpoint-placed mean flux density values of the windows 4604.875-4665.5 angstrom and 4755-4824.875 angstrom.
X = -0.9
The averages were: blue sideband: 46.7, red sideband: 40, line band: 44.8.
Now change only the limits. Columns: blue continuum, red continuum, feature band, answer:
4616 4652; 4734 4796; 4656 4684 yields -1.9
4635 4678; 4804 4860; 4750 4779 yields 0.4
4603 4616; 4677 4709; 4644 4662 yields 1.3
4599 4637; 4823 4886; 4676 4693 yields -1.2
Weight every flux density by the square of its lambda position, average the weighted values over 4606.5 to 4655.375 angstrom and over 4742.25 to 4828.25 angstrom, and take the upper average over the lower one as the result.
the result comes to 0.91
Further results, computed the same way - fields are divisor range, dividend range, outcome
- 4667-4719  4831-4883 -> 0.90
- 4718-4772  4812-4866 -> 0.95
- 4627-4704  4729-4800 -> 0.90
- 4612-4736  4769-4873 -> 0.90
